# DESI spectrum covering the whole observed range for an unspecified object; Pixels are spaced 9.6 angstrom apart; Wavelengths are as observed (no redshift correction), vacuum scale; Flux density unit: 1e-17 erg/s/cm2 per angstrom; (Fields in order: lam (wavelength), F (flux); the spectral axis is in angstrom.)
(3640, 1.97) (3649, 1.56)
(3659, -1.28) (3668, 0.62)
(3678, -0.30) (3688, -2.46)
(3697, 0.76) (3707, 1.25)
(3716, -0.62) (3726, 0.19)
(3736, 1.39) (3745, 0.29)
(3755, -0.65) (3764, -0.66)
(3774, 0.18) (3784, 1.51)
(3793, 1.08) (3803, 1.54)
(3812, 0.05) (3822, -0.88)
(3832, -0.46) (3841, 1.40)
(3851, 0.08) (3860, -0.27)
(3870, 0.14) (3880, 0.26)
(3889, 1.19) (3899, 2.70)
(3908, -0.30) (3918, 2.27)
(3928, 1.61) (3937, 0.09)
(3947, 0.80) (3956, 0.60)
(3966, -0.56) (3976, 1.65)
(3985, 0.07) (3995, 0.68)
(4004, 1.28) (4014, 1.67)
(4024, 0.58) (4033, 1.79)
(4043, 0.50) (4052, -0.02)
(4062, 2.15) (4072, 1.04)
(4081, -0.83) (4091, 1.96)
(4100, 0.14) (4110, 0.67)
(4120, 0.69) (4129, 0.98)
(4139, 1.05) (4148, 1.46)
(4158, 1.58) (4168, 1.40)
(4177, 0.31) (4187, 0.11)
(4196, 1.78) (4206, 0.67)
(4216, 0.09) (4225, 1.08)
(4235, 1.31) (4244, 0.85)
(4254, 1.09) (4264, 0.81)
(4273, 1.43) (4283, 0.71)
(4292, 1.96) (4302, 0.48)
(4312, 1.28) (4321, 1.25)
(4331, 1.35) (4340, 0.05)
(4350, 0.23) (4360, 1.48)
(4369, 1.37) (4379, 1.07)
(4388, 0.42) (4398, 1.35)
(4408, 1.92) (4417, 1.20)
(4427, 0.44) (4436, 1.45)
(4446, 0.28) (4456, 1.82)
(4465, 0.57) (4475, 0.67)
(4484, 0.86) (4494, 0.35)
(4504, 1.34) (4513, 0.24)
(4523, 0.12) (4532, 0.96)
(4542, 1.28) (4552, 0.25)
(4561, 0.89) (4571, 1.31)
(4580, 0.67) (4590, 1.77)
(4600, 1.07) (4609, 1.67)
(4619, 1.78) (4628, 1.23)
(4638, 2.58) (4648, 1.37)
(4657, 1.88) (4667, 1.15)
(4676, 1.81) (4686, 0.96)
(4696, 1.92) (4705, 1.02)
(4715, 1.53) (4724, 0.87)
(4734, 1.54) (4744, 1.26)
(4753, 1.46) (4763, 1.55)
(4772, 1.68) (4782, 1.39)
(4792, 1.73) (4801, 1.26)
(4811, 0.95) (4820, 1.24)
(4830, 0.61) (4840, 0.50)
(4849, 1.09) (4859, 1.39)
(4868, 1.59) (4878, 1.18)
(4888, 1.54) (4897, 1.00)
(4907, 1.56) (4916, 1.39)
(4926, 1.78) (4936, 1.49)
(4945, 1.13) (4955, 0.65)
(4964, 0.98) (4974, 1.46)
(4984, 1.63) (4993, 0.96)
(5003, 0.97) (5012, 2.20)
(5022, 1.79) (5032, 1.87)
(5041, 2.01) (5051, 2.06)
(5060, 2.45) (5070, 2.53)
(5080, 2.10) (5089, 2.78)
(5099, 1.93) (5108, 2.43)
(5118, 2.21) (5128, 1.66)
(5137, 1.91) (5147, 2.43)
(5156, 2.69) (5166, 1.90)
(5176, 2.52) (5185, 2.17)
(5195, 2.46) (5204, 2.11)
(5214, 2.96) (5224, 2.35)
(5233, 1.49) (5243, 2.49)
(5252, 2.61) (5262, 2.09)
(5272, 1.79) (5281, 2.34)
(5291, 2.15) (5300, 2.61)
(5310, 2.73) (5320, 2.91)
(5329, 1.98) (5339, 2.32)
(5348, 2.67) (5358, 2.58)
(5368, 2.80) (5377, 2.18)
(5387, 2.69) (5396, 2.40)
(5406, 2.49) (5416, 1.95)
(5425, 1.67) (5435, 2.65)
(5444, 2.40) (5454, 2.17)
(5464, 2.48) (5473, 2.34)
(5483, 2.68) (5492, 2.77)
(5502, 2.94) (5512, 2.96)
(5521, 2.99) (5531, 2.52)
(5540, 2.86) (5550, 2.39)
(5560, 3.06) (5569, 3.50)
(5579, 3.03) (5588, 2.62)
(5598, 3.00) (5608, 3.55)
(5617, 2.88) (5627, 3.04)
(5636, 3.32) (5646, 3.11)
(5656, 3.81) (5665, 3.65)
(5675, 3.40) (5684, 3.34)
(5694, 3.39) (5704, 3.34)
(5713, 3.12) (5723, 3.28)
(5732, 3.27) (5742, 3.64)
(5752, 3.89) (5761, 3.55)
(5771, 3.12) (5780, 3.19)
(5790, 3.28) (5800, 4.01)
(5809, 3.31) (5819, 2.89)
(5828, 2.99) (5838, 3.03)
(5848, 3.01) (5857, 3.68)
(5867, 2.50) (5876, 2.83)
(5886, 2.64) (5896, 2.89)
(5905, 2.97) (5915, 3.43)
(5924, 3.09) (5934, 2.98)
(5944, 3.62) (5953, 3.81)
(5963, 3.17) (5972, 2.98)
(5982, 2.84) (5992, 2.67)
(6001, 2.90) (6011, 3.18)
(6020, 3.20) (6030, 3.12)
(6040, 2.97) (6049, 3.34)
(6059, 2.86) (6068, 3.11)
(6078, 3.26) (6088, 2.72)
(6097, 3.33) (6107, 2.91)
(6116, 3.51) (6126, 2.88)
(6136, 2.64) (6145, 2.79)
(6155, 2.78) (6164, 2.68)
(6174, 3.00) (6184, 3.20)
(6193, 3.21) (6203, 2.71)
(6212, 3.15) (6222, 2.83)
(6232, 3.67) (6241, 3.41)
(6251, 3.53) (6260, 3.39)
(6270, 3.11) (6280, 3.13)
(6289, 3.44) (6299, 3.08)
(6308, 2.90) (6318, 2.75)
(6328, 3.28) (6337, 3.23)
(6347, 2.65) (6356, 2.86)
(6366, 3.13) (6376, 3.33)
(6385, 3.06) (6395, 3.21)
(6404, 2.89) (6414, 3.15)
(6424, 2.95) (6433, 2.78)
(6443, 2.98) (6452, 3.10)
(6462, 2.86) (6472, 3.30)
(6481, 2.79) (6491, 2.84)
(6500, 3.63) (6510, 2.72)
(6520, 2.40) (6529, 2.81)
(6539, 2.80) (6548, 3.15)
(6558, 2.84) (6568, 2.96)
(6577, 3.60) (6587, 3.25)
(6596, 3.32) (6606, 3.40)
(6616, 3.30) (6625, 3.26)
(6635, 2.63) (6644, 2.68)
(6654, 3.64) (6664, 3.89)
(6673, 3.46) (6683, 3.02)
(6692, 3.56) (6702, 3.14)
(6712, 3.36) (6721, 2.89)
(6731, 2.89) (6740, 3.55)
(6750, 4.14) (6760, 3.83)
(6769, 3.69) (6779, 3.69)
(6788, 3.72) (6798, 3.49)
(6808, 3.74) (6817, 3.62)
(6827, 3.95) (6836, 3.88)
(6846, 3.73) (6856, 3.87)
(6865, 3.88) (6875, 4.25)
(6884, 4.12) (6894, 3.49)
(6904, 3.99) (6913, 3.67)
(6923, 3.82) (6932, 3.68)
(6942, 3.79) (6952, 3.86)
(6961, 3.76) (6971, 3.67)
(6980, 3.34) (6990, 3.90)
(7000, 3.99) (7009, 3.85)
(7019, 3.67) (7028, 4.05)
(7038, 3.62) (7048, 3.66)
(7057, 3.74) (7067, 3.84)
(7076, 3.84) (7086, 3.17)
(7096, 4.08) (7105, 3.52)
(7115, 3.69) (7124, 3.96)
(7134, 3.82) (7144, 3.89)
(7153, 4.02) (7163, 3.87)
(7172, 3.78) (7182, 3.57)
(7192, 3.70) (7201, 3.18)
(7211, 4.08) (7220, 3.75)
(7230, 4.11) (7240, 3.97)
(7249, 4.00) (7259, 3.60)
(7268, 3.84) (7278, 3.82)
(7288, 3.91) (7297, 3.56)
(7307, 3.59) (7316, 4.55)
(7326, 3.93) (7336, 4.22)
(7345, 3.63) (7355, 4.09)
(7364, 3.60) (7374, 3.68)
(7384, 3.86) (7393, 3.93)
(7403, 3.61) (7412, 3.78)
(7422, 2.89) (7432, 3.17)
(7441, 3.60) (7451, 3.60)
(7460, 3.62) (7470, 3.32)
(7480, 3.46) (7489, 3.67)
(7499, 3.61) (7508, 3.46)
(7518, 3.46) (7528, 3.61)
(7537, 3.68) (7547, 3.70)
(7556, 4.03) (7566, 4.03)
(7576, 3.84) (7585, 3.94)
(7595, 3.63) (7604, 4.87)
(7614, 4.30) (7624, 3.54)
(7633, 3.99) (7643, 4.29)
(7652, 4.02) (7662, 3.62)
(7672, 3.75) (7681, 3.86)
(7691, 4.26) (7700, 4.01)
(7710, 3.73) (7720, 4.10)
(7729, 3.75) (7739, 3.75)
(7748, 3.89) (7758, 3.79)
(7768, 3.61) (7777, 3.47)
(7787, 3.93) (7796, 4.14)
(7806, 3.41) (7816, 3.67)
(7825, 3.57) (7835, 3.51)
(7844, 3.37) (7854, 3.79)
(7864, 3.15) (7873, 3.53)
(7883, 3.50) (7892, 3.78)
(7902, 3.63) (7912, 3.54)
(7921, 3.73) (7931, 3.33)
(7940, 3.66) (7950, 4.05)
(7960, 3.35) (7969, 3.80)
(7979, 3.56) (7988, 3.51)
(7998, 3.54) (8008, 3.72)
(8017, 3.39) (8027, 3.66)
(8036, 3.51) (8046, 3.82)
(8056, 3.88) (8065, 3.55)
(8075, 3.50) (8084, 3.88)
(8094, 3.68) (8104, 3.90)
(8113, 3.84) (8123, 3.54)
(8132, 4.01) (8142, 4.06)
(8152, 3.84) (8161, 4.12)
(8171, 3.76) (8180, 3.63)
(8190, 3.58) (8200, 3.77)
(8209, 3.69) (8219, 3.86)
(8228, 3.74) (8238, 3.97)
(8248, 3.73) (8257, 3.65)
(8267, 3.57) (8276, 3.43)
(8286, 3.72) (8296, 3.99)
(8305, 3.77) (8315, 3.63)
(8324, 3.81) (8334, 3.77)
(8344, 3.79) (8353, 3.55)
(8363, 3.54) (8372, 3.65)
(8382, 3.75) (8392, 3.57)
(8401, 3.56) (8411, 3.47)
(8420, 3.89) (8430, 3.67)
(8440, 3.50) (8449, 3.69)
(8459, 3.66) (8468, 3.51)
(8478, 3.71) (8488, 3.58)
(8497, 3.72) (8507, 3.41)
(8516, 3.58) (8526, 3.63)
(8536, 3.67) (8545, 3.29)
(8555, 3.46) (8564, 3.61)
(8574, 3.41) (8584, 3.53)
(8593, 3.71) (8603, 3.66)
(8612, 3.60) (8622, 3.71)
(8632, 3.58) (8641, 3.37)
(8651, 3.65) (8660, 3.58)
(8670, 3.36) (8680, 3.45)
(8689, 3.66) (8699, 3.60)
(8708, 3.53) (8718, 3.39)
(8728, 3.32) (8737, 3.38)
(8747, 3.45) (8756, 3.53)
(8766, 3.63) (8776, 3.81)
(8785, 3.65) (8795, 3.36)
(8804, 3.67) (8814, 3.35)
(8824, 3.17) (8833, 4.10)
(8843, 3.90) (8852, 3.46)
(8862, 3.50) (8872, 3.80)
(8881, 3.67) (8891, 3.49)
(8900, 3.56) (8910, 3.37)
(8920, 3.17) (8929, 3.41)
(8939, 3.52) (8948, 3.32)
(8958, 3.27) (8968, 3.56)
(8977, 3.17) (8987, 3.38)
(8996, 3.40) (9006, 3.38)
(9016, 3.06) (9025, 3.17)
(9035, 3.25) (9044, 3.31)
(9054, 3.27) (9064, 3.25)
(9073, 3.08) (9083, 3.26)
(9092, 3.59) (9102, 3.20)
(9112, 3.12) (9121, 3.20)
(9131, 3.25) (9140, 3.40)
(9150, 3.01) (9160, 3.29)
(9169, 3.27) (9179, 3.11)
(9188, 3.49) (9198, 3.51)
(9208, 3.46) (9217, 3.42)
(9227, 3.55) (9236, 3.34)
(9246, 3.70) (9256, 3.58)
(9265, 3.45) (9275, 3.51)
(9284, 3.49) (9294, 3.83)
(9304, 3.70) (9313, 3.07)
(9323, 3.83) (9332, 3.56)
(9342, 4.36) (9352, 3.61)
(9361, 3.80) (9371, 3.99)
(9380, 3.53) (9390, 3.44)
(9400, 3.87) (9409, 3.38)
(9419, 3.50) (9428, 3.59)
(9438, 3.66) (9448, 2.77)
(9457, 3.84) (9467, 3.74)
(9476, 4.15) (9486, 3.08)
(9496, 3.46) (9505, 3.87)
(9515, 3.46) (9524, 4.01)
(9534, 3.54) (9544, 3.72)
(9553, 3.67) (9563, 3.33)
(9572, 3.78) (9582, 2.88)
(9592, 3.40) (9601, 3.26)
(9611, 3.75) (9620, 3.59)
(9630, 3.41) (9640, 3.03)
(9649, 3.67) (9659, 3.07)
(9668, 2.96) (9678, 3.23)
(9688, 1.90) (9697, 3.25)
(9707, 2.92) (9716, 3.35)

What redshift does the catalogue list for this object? 0.260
